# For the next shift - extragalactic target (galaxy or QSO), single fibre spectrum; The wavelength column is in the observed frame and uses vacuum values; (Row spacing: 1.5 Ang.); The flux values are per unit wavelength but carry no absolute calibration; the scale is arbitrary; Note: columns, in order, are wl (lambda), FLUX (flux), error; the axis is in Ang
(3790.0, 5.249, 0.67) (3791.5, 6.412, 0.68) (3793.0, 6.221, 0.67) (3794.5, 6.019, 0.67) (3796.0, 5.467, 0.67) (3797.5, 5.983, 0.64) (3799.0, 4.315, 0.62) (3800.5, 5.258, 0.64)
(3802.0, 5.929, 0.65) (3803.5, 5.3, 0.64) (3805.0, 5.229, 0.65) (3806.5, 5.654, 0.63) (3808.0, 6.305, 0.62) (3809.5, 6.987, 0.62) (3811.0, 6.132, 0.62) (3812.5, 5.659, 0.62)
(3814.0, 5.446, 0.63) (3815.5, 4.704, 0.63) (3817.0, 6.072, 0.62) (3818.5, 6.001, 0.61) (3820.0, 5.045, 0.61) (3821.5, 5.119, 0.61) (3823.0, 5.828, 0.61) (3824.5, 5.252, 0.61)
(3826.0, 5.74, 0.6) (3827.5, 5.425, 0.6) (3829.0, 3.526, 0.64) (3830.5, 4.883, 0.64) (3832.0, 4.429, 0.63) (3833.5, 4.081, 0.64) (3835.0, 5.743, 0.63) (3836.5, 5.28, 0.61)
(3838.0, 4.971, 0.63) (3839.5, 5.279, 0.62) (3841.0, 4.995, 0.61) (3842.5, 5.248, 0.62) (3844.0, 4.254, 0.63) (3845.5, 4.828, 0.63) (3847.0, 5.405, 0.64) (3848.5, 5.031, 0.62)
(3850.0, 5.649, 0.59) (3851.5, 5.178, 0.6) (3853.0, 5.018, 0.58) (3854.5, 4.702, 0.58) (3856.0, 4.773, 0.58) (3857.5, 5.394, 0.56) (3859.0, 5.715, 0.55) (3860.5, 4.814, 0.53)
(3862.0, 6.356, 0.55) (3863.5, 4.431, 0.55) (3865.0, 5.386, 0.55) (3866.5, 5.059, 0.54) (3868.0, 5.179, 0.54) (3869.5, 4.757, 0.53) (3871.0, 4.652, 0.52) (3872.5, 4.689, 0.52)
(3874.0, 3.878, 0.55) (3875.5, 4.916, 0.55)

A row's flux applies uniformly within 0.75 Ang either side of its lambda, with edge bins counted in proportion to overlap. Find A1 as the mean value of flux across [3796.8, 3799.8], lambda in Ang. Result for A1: 5.14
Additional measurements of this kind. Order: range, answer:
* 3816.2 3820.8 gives 5.69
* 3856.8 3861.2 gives 5.31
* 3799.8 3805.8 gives 5.43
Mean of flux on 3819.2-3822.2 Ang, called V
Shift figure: 5.1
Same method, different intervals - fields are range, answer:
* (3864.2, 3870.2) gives 5.09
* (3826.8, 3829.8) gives 4.47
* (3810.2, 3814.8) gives 5.75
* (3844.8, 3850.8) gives 5.23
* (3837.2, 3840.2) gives 5.13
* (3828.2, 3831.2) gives 4.21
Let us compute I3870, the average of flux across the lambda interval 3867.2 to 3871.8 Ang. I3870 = 4.86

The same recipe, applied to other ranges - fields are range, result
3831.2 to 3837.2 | 4.88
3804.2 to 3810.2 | 6.03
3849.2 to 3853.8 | 5.27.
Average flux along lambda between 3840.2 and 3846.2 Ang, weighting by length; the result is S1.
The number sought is 4.84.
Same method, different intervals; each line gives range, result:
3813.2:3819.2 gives 5.55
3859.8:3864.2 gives 5.21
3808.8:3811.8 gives 6.54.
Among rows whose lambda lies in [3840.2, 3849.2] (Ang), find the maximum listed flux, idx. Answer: 5.405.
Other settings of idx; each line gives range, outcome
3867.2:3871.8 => 5.179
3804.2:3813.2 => 6.987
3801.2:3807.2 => 5.929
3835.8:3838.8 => 5.28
